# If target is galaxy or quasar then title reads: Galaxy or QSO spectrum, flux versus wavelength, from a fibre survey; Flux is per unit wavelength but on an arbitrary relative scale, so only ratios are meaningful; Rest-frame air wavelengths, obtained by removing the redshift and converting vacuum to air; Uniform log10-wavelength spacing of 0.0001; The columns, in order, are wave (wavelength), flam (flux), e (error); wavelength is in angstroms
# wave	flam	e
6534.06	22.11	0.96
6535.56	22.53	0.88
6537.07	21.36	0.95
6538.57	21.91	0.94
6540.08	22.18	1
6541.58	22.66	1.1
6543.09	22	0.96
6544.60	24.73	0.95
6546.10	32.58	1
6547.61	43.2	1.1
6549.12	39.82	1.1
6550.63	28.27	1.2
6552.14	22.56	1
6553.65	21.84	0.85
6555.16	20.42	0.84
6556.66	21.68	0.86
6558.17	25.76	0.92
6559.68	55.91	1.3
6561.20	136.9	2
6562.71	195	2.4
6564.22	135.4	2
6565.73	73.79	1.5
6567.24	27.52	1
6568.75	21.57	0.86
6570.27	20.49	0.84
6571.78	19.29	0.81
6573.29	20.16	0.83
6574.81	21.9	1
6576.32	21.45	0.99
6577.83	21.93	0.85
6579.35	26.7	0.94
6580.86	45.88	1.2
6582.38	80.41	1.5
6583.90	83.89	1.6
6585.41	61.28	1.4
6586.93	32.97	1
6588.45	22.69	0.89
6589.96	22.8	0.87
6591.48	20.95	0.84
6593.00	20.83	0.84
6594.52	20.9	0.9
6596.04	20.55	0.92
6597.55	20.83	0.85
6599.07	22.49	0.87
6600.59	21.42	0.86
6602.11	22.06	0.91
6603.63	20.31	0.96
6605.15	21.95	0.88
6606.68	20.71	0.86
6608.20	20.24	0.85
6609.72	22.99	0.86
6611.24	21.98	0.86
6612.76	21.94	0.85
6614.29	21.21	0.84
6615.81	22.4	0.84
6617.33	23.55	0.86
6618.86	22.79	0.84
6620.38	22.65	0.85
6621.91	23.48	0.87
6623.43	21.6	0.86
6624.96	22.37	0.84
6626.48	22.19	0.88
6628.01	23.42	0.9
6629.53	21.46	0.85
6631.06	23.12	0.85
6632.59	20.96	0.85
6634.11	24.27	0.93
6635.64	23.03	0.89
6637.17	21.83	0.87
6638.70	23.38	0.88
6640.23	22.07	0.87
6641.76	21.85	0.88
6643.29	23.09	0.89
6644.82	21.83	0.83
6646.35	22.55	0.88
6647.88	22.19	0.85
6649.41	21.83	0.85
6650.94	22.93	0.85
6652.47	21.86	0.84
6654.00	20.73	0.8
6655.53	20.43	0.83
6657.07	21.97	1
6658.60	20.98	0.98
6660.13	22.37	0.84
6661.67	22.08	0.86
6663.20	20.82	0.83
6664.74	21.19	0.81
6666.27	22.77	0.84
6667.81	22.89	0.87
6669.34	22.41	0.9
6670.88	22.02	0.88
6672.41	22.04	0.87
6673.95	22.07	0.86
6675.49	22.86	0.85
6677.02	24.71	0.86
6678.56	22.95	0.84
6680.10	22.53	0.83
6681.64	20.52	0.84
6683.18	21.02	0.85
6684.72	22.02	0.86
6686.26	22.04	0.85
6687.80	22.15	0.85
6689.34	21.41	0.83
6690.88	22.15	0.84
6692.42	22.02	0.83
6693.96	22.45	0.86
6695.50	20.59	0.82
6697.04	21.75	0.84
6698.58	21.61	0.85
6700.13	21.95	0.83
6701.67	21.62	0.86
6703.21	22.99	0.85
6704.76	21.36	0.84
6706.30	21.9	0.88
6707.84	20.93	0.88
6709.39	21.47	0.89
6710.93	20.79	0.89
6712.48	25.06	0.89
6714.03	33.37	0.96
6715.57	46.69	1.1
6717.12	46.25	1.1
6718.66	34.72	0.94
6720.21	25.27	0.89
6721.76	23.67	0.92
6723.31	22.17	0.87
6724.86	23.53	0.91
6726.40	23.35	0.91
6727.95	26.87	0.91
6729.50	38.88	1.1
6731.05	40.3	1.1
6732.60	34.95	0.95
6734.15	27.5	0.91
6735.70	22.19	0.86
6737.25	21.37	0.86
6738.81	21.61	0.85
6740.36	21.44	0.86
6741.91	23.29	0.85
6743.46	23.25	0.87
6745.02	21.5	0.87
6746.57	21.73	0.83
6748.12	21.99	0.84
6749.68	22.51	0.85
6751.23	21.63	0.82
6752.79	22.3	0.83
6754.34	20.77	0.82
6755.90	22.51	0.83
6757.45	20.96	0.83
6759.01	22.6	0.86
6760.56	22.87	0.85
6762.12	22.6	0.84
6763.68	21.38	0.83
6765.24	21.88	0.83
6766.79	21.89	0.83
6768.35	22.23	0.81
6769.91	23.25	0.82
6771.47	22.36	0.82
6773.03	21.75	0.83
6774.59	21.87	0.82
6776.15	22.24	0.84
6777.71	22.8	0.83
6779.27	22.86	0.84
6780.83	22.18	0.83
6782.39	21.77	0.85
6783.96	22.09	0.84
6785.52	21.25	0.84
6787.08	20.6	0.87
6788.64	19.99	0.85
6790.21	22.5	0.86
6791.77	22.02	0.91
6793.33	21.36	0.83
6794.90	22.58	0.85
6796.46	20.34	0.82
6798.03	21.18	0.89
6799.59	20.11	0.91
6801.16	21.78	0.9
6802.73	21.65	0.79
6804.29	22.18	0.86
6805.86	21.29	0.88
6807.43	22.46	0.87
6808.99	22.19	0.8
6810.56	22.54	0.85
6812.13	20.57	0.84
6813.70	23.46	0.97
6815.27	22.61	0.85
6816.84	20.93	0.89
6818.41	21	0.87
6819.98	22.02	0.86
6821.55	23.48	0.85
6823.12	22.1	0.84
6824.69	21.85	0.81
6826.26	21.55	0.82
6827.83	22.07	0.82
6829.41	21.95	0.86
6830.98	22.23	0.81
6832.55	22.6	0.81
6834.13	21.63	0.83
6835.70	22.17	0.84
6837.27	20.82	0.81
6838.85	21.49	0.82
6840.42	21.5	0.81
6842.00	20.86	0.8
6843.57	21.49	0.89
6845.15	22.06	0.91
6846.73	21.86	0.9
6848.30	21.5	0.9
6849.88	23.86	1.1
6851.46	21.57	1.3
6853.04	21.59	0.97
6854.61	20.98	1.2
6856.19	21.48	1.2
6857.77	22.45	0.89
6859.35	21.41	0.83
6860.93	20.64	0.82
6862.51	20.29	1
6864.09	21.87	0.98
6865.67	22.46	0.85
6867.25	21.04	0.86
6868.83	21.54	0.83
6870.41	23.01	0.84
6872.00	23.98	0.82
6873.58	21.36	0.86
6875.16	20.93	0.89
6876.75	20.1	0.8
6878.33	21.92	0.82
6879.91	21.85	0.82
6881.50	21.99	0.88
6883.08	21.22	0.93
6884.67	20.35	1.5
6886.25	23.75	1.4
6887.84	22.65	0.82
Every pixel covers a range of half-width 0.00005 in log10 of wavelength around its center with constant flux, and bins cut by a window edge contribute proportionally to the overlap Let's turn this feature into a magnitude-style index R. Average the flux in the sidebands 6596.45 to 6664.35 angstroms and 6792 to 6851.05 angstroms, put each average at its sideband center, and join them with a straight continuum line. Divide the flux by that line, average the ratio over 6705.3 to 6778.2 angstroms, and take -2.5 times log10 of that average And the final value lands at -0.14 mag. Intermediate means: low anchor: 22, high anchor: 21.8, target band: 25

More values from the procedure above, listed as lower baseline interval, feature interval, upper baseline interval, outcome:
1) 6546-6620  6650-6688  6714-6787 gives 0.36 mag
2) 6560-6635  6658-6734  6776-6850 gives 0.17 mag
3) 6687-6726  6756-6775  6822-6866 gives 0.07 mag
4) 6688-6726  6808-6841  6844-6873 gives 0.03 mag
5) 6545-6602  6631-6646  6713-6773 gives 0.49 mag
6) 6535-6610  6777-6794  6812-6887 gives 0.16 mag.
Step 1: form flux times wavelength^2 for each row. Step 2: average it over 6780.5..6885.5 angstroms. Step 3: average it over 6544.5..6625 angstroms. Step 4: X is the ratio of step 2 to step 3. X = 0.7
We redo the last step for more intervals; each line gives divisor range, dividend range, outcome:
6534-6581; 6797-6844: 0.59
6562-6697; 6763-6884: 0.83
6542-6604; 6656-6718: 0.61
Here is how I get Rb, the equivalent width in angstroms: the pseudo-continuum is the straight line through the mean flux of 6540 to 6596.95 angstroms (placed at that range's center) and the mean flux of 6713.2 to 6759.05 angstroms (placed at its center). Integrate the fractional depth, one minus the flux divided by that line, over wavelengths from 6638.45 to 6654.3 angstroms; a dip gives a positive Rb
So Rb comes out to 5.7 angstroms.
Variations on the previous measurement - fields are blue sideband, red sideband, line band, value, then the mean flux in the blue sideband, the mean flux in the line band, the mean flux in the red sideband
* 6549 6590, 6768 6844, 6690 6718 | 6.5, 48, 25.3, 21.8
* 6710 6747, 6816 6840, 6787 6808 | 2.0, 27.9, 21.4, 21.9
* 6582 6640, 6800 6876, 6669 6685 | 1.7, 26.1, 22.3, 21.8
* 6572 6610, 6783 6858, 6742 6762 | 1.6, 29.5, 22.1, 21.7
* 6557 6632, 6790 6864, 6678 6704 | 7.0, 35.8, 21.9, 21.7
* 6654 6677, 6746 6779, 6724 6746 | -4.3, 22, 26.4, 22.1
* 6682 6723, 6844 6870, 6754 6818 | 3.5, 24.8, 21.9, 21.7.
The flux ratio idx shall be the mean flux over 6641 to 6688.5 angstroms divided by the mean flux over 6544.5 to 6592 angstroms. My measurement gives 0.5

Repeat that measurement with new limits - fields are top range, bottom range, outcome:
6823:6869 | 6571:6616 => 0.77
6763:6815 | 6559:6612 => 0.53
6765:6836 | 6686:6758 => 0.88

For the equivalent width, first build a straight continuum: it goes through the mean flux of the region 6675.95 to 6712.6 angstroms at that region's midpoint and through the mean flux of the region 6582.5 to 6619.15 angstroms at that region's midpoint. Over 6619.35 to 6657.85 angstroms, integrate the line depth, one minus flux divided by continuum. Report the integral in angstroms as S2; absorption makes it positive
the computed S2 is 4.4 angstroms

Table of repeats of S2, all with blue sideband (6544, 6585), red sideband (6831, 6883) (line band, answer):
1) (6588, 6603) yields 7.9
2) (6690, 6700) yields 4.0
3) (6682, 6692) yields 4.1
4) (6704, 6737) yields 5.2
